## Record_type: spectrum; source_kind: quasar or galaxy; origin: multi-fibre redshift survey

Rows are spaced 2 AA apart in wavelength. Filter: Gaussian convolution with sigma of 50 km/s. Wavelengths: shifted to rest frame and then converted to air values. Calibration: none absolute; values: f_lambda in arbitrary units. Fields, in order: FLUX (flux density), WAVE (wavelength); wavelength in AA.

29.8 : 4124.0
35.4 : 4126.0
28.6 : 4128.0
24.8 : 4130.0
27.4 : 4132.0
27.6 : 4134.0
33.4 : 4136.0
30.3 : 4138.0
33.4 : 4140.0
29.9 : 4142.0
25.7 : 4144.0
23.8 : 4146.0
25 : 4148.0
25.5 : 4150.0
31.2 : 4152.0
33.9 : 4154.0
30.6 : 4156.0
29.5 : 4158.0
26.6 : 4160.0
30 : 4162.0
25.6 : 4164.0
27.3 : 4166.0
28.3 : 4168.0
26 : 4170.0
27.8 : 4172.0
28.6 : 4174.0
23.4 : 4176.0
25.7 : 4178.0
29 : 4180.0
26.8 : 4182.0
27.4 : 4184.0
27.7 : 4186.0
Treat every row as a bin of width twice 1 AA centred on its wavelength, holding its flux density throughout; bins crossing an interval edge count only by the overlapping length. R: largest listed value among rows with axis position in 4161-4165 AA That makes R 30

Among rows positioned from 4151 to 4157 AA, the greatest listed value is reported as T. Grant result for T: 33.9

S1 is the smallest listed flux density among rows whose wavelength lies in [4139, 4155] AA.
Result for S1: 23.8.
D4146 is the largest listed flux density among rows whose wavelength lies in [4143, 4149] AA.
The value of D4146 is 25.7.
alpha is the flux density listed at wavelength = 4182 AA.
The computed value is 26.8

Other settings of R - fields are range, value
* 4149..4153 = 31.2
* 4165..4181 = 29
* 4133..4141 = 33.4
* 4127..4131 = 28.6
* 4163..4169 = 28.3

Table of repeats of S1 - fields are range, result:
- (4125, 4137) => 24.8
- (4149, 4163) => 25.5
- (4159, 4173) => 25.6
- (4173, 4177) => 23.4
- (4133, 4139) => 27.6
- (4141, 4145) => 25.7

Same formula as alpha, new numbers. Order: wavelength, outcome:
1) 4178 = 25.7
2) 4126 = 35.4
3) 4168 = 28.3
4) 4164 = 25.6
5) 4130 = 24.8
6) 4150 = 25.5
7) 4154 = 33.9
